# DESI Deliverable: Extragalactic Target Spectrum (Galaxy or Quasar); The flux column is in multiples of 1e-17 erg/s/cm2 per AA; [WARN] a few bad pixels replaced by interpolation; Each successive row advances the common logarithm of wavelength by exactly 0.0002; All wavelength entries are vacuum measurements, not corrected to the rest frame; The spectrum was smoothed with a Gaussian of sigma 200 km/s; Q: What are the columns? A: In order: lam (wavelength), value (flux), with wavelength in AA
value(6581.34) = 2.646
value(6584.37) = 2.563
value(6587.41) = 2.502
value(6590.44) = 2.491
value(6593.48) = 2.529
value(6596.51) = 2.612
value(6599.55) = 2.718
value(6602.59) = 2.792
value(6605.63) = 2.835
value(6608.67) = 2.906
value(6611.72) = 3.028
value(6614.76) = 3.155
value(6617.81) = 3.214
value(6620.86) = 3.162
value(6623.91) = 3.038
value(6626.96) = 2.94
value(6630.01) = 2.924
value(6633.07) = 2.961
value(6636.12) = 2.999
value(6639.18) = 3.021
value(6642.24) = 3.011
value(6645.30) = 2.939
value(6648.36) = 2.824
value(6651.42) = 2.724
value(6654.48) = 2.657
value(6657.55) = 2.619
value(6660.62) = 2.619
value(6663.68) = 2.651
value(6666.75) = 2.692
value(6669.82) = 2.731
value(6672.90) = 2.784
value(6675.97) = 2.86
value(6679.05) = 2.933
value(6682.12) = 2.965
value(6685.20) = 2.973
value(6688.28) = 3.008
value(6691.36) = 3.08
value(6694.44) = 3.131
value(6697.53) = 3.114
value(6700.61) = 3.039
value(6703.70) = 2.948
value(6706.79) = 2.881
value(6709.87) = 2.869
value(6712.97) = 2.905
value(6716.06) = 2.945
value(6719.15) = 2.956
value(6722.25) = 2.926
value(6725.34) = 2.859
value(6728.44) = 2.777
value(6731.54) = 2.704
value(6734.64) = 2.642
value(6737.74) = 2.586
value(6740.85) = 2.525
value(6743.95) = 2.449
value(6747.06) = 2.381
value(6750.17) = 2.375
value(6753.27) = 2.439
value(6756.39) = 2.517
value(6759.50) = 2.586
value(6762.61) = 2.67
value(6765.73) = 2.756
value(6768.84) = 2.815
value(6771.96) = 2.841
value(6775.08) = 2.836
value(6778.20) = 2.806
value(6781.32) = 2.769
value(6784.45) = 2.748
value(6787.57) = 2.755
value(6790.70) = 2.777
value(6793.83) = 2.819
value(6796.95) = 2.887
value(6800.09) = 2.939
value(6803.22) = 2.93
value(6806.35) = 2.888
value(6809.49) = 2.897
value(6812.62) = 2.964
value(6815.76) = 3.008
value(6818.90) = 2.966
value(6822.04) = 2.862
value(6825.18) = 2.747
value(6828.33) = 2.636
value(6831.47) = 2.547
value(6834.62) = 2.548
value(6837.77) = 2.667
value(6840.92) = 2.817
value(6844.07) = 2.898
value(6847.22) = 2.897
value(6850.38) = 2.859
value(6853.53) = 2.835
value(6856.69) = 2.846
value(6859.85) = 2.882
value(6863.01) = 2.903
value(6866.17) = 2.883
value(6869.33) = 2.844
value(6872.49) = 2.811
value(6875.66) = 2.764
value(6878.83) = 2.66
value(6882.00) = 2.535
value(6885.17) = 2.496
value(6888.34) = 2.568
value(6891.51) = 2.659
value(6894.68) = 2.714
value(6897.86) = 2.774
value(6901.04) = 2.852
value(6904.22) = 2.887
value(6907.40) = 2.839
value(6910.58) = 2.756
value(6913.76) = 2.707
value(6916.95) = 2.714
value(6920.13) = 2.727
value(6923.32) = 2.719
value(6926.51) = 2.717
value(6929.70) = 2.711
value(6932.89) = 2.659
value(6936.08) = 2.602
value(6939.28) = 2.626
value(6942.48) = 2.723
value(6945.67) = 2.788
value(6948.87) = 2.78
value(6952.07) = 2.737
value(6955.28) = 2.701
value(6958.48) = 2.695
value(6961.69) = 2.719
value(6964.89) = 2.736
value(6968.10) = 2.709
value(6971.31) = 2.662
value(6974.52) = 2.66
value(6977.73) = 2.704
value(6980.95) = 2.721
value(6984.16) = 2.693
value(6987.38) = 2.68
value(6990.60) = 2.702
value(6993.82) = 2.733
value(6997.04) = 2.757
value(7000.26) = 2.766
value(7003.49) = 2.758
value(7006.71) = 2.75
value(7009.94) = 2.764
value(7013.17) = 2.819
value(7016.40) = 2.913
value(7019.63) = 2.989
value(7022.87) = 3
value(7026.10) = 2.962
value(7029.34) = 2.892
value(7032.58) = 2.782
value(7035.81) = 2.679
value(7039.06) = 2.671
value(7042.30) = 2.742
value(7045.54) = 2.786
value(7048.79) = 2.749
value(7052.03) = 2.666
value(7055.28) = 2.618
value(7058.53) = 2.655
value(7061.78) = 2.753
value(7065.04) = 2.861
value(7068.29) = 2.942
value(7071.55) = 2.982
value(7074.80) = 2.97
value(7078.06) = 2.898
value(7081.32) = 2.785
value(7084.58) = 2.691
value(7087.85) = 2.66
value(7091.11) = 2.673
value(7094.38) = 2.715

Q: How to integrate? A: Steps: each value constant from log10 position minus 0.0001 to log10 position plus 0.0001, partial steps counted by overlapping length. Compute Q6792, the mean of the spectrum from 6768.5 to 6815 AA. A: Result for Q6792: 2.85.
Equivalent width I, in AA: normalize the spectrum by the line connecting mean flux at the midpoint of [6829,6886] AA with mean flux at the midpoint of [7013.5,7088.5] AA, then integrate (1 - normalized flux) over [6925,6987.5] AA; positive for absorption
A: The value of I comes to 1.93 AA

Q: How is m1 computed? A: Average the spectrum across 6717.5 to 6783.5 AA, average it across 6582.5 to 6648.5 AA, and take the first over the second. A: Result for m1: 0.93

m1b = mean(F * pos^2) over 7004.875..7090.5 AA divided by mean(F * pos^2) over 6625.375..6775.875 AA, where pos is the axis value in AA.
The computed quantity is 1.11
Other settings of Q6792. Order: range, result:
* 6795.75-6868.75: 2.84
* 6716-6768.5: 2.65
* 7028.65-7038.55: 2.76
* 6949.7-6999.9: 2.71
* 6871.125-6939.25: 2.71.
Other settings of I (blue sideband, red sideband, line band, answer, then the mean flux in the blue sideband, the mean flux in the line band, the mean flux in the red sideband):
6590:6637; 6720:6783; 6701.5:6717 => -1.0 AA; 2.9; 2.91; 2.67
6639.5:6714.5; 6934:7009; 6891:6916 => -0.2 AA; 2.88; 2.78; 2.71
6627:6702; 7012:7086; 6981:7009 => 1.0 AA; 2.89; 2.73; 2.82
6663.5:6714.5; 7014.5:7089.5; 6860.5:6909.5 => 1.9 AA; 2.92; 2.75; 2.81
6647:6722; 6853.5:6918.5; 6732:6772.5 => 3.6 AA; 2.87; 2.58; 2.76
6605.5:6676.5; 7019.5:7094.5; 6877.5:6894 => 1.4 AA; 2.89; 2.59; 2.79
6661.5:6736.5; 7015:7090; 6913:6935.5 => 1.1 AA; 2.89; 2.7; 2.81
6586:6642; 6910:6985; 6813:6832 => -0.3 AA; 2.88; 2.82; 2.71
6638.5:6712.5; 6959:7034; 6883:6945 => 2.1 AA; 2.88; 2.71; 2.78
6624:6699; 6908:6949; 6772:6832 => -0.9 AA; 2.88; 2.84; 2.71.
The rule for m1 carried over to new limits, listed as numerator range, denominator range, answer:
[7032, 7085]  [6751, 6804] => 1.01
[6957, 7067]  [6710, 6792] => 1.02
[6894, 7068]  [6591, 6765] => 0.98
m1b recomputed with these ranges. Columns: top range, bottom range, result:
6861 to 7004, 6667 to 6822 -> 1.02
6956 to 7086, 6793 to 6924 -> 1.04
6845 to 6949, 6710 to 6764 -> 1.08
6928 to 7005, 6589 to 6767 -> 1.05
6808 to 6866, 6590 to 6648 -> 1.03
